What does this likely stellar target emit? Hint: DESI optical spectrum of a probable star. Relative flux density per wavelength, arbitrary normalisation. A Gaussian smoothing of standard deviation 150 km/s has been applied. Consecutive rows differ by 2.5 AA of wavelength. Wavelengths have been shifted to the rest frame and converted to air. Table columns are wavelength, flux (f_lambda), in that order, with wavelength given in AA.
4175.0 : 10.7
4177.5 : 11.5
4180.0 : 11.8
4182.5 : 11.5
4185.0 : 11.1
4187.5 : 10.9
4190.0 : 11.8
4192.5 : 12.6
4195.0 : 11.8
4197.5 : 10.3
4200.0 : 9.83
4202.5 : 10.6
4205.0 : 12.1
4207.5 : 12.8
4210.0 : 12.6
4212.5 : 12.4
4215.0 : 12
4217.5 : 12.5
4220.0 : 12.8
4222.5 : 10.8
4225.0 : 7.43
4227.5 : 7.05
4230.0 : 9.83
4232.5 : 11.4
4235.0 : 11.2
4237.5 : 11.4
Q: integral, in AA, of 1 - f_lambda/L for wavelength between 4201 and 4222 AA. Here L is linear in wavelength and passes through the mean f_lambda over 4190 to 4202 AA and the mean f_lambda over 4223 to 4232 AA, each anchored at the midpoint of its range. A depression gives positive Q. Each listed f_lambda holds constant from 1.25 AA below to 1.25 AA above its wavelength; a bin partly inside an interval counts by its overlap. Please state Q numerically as -4.8 AA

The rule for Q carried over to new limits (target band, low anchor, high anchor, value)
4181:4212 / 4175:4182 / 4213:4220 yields 0.97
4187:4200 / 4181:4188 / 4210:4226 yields -0.08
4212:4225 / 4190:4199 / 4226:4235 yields -1.72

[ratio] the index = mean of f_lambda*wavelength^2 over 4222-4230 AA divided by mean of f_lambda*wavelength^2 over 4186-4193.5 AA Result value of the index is 0.73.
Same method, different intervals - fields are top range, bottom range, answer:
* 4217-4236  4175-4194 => 0.91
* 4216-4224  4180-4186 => 1.06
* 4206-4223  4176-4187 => 1.10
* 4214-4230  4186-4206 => 0.93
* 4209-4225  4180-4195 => 1.03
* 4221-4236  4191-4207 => 0.87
